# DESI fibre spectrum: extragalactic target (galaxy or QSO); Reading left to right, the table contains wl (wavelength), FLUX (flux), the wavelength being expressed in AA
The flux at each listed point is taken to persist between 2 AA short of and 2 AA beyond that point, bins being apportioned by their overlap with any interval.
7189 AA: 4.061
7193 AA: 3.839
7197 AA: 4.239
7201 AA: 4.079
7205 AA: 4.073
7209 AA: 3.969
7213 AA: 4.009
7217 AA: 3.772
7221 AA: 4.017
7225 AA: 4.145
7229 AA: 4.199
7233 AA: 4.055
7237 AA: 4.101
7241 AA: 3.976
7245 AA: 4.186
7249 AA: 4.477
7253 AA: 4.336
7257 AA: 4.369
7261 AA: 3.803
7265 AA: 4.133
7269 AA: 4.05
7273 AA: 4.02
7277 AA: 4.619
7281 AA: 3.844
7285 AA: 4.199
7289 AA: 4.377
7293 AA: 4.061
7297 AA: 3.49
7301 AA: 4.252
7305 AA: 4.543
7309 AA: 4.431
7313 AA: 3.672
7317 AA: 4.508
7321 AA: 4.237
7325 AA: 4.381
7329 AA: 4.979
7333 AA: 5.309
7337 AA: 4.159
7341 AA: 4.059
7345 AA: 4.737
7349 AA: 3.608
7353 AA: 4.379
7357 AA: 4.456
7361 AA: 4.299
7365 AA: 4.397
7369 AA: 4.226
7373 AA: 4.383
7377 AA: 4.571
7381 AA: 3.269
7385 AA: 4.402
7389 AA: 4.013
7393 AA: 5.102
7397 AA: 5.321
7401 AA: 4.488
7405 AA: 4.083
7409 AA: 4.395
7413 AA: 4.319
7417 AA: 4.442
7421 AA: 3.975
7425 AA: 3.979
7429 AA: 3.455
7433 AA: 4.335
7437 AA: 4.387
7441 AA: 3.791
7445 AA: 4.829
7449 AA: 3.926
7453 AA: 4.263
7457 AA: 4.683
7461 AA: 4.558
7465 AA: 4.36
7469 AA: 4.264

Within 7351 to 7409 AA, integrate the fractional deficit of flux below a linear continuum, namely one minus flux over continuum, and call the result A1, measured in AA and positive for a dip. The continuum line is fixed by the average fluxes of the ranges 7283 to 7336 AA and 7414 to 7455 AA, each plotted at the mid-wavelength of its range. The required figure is -2.2 AA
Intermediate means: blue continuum 4.34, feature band 4.39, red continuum 4.14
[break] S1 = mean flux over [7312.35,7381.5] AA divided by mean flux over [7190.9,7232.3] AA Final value 1.08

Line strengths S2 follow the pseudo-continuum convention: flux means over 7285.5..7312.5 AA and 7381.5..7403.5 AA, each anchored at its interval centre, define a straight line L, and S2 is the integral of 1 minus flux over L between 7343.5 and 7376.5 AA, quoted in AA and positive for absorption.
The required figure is 0.8 AA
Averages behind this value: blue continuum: 4.16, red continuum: 4.56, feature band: 4.32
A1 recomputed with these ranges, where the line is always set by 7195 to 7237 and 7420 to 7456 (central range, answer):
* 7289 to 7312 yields -0.4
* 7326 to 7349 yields -2.5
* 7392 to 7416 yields -2.8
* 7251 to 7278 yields -0.7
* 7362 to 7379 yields -1.2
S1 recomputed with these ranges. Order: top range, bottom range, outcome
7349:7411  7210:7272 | 1.06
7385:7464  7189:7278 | 1.06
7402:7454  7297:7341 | 0.95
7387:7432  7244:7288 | 1.03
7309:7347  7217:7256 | 1.07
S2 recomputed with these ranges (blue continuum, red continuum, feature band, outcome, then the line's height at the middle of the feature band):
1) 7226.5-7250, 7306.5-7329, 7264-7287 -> 0.5 AA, 4.23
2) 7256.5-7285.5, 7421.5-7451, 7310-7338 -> -2.5 AA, 4.11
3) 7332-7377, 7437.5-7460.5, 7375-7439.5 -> 0.8 AA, 4.34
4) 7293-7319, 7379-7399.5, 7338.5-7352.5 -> 0.4 AA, 4.28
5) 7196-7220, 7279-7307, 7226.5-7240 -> -0.2 AA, 4.04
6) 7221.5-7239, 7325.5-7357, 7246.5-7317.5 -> 1.7 AA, 4.27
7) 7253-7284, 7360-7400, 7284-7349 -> -1.0 AA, 4.25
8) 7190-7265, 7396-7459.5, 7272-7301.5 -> 0.3 AA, 4.15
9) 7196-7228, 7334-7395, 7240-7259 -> -0.9 AA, 4.1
